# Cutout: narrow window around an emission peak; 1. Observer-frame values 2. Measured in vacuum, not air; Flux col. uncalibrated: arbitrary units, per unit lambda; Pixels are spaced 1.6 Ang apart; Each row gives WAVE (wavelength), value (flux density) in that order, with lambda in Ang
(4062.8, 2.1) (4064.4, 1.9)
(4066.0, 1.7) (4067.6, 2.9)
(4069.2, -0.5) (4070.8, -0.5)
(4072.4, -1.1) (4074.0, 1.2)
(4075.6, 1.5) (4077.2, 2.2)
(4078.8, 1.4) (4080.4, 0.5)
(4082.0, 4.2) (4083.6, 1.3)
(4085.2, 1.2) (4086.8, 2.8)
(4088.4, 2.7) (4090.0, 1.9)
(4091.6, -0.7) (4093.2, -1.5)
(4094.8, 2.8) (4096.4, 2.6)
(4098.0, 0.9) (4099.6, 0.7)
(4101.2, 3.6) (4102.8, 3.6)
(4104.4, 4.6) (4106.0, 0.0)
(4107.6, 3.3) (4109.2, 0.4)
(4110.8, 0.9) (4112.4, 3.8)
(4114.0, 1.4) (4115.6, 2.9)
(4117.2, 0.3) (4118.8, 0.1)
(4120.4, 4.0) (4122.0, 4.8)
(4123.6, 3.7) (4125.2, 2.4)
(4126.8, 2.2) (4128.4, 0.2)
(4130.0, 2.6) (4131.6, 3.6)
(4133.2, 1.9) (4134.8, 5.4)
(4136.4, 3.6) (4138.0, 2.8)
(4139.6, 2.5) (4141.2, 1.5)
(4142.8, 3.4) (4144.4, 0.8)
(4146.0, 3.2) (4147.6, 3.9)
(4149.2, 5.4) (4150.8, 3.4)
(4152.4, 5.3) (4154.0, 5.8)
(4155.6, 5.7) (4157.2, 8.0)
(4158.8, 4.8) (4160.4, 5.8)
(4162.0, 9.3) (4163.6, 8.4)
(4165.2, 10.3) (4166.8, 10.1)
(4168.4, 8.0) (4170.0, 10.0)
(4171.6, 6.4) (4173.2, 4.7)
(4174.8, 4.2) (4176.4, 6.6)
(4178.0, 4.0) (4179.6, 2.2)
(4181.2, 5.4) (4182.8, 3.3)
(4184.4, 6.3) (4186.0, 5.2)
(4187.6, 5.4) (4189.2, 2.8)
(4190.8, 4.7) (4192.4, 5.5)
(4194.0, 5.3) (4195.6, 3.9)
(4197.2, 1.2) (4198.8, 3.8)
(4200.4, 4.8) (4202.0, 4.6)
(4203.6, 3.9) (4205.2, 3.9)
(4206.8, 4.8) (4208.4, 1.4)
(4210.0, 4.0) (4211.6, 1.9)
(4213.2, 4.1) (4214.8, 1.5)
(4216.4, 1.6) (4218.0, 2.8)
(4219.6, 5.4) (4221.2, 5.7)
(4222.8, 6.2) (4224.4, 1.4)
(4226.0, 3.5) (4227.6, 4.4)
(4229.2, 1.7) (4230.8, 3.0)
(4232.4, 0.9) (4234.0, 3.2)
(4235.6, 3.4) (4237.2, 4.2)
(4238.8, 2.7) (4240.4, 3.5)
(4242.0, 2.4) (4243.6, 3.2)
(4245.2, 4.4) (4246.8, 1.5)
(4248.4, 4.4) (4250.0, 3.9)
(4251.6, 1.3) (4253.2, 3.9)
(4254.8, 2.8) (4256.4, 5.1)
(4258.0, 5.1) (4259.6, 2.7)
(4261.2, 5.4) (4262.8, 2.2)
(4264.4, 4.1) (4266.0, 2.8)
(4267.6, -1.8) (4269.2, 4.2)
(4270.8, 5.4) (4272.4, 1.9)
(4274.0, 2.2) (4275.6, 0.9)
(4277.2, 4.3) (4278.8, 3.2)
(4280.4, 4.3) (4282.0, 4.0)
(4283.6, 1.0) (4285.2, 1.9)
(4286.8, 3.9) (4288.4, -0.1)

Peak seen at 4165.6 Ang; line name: Ly-alpha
